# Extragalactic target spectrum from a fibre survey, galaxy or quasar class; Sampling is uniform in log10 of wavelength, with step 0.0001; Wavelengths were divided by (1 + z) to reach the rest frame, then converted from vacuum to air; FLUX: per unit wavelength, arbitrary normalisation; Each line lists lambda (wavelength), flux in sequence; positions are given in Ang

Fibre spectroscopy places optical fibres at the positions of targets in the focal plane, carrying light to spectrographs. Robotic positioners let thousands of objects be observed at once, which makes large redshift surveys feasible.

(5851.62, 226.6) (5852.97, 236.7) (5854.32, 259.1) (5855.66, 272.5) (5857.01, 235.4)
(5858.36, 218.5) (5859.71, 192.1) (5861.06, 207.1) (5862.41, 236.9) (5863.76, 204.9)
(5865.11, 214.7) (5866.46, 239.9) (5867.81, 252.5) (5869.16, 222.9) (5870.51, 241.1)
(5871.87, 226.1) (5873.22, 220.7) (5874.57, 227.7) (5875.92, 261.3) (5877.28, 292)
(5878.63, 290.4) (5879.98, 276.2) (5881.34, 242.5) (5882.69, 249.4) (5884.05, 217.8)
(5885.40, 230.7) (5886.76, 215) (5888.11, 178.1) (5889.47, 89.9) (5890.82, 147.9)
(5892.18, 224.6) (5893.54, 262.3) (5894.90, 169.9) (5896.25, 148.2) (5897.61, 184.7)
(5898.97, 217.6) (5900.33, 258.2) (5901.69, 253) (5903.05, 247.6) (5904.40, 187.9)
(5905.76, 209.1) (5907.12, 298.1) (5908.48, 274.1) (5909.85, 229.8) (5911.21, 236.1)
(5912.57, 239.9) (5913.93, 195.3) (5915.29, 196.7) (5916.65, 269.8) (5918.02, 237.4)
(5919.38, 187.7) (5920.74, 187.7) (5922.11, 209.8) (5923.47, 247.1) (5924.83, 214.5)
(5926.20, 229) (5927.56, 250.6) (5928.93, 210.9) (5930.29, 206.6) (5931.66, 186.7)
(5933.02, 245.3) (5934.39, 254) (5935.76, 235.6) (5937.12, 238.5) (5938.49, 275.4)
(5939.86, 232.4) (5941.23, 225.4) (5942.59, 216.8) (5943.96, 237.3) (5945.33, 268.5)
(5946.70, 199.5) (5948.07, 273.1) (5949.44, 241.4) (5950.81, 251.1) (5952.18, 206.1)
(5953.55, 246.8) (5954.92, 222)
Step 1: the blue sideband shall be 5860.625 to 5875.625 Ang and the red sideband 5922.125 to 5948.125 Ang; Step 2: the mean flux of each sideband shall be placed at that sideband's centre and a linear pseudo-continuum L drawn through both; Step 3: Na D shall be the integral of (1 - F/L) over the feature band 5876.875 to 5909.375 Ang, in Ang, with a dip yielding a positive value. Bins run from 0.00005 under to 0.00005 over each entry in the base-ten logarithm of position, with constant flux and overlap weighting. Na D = 0.9 Ang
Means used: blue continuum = 228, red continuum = 233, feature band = 223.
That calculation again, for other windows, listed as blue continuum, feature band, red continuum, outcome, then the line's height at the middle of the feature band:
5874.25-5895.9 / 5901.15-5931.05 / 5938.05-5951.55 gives 0.53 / 232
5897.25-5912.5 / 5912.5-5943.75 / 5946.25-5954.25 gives 1.53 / 237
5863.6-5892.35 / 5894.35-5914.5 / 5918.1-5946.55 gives 0.28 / 227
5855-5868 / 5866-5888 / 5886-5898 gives -4.32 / 203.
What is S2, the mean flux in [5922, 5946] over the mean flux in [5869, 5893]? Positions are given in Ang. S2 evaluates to 1.03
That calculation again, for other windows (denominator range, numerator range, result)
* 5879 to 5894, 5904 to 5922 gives 1.06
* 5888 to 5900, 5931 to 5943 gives 1.29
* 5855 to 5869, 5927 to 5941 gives 1.03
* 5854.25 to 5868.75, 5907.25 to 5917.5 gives 1.04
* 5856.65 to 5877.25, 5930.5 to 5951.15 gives 1.04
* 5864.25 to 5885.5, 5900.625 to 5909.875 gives 1.00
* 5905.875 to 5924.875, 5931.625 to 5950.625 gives 1.04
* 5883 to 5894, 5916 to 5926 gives 1.13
